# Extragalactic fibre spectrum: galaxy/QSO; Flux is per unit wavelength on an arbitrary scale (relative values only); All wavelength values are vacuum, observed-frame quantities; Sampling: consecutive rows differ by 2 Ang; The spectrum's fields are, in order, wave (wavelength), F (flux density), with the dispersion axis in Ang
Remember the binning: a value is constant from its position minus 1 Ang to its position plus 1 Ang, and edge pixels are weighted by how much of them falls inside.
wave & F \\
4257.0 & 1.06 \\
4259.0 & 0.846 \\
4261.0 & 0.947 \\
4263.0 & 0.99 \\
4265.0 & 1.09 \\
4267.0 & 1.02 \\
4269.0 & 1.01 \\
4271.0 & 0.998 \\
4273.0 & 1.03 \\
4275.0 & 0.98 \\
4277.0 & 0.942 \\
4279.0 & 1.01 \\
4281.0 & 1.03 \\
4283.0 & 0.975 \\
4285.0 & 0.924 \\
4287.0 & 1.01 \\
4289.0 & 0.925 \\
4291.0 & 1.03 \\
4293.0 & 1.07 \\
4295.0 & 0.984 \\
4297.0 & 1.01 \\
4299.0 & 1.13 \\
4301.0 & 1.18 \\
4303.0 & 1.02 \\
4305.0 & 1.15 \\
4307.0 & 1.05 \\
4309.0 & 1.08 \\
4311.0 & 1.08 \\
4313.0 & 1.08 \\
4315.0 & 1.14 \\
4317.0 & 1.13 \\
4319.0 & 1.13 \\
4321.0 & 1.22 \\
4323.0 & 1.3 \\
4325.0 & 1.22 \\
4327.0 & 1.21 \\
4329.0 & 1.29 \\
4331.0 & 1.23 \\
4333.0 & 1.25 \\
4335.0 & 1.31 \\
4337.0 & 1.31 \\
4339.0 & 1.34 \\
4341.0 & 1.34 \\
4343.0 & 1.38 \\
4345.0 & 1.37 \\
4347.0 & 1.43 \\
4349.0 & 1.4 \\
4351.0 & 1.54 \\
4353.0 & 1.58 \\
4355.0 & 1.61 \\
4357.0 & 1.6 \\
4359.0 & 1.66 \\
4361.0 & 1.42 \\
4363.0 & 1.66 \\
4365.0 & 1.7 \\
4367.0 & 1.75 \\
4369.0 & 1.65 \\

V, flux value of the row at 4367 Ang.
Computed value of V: 1.75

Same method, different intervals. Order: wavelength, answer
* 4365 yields 1.7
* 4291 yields 1.03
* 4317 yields 1.13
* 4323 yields 1.3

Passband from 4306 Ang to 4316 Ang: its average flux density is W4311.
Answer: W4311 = 1.09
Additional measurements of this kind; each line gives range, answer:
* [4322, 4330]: 1.25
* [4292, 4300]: 1.05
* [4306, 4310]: 1.06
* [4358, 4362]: 1.54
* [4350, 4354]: 1.56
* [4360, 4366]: 1.59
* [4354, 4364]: 1.59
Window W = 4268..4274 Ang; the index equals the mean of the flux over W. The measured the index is 1.01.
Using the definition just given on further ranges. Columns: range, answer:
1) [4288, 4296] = 1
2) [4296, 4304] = 1.08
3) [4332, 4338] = 1.29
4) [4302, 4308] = 1.07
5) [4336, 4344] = 1.34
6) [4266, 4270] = 1.02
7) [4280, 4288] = 0.985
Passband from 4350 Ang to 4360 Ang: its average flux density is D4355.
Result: 1.6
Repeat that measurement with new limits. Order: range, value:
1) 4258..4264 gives 0.928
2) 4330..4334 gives 1.24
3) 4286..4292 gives 0.988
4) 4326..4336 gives 1.26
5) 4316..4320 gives 1.13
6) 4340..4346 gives 1.36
